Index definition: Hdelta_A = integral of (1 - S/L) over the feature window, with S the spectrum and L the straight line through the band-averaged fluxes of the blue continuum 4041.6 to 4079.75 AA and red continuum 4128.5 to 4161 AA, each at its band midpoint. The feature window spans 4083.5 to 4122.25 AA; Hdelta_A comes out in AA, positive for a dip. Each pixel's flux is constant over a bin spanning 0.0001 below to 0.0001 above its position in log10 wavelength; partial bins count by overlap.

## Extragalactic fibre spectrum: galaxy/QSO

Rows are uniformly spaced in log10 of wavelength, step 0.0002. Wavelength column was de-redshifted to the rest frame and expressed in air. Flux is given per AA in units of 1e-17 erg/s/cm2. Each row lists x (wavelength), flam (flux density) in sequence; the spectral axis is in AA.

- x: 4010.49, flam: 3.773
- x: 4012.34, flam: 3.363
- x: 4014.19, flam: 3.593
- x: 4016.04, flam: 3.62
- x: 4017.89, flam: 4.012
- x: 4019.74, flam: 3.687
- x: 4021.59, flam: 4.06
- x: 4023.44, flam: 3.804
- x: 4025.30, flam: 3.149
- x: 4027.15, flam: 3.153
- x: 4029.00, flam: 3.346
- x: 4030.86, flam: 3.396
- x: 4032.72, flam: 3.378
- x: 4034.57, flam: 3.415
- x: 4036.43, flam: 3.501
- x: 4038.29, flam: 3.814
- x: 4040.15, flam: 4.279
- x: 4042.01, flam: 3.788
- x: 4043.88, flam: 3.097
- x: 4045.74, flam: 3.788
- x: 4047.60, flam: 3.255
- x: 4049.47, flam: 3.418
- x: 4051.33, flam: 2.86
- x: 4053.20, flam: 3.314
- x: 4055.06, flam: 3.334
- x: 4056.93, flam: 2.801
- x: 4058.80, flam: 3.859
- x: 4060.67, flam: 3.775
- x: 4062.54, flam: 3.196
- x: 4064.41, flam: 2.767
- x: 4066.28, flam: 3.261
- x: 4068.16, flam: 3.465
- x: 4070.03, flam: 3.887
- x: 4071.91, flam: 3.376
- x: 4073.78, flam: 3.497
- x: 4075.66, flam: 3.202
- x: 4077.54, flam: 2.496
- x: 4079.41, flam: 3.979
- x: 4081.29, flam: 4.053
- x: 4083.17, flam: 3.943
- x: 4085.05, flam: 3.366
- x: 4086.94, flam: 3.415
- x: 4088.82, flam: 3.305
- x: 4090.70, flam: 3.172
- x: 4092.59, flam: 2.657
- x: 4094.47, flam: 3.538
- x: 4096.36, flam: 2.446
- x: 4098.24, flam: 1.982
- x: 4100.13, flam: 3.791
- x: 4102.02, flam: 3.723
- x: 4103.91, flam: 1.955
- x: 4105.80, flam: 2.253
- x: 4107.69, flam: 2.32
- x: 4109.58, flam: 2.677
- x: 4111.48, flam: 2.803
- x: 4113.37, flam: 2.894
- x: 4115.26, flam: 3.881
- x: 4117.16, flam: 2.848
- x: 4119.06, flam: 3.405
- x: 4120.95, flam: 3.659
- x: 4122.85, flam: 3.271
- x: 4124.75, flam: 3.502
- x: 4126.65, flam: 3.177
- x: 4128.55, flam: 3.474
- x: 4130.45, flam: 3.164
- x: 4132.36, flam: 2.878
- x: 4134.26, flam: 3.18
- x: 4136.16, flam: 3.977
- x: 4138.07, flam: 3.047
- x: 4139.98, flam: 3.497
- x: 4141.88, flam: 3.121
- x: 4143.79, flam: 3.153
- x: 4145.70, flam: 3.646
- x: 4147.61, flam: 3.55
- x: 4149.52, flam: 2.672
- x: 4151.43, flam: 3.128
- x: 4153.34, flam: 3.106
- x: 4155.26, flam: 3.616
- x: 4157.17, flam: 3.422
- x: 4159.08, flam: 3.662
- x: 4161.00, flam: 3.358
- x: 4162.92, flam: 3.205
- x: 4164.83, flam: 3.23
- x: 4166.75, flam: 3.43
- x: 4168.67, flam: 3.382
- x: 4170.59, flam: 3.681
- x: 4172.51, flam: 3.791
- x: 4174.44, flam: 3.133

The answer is 3.51 AA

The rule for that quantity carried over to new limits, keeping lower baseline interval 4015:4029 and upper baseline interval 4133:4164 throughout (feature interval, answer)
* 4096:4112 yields 3.6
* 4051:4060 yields 0.7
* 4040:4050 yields 0.0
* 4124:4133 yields 0.3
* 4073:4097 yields 1.1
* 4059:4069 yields 0.5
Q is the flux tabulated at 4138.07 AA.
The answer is 3.047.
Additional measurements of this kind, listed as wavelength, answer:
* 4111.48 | 2.803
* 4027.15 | 3.153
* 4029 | 3.346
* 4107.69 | 2.32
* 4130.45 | 3.164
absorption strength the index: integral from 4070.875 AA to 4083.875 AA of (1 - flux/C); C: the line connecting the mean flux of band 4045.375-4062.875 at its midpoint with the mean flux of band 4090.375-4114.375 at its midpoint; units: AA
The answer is -1.8 AA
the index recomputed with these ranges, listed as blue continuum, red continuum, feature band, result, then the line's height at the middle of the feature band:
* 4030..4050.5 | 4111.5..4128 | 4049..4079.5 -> 1.54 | 3.48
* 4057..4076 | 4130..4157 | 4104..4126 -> 2.08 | 3.32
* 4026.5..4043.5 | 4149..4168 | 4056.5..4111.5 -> 4.49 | 3.45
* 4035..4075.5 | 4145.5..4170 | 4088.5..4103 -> 1.42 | 3.4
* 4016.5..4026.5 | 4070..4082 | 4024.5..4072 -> 2.38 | 3.59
